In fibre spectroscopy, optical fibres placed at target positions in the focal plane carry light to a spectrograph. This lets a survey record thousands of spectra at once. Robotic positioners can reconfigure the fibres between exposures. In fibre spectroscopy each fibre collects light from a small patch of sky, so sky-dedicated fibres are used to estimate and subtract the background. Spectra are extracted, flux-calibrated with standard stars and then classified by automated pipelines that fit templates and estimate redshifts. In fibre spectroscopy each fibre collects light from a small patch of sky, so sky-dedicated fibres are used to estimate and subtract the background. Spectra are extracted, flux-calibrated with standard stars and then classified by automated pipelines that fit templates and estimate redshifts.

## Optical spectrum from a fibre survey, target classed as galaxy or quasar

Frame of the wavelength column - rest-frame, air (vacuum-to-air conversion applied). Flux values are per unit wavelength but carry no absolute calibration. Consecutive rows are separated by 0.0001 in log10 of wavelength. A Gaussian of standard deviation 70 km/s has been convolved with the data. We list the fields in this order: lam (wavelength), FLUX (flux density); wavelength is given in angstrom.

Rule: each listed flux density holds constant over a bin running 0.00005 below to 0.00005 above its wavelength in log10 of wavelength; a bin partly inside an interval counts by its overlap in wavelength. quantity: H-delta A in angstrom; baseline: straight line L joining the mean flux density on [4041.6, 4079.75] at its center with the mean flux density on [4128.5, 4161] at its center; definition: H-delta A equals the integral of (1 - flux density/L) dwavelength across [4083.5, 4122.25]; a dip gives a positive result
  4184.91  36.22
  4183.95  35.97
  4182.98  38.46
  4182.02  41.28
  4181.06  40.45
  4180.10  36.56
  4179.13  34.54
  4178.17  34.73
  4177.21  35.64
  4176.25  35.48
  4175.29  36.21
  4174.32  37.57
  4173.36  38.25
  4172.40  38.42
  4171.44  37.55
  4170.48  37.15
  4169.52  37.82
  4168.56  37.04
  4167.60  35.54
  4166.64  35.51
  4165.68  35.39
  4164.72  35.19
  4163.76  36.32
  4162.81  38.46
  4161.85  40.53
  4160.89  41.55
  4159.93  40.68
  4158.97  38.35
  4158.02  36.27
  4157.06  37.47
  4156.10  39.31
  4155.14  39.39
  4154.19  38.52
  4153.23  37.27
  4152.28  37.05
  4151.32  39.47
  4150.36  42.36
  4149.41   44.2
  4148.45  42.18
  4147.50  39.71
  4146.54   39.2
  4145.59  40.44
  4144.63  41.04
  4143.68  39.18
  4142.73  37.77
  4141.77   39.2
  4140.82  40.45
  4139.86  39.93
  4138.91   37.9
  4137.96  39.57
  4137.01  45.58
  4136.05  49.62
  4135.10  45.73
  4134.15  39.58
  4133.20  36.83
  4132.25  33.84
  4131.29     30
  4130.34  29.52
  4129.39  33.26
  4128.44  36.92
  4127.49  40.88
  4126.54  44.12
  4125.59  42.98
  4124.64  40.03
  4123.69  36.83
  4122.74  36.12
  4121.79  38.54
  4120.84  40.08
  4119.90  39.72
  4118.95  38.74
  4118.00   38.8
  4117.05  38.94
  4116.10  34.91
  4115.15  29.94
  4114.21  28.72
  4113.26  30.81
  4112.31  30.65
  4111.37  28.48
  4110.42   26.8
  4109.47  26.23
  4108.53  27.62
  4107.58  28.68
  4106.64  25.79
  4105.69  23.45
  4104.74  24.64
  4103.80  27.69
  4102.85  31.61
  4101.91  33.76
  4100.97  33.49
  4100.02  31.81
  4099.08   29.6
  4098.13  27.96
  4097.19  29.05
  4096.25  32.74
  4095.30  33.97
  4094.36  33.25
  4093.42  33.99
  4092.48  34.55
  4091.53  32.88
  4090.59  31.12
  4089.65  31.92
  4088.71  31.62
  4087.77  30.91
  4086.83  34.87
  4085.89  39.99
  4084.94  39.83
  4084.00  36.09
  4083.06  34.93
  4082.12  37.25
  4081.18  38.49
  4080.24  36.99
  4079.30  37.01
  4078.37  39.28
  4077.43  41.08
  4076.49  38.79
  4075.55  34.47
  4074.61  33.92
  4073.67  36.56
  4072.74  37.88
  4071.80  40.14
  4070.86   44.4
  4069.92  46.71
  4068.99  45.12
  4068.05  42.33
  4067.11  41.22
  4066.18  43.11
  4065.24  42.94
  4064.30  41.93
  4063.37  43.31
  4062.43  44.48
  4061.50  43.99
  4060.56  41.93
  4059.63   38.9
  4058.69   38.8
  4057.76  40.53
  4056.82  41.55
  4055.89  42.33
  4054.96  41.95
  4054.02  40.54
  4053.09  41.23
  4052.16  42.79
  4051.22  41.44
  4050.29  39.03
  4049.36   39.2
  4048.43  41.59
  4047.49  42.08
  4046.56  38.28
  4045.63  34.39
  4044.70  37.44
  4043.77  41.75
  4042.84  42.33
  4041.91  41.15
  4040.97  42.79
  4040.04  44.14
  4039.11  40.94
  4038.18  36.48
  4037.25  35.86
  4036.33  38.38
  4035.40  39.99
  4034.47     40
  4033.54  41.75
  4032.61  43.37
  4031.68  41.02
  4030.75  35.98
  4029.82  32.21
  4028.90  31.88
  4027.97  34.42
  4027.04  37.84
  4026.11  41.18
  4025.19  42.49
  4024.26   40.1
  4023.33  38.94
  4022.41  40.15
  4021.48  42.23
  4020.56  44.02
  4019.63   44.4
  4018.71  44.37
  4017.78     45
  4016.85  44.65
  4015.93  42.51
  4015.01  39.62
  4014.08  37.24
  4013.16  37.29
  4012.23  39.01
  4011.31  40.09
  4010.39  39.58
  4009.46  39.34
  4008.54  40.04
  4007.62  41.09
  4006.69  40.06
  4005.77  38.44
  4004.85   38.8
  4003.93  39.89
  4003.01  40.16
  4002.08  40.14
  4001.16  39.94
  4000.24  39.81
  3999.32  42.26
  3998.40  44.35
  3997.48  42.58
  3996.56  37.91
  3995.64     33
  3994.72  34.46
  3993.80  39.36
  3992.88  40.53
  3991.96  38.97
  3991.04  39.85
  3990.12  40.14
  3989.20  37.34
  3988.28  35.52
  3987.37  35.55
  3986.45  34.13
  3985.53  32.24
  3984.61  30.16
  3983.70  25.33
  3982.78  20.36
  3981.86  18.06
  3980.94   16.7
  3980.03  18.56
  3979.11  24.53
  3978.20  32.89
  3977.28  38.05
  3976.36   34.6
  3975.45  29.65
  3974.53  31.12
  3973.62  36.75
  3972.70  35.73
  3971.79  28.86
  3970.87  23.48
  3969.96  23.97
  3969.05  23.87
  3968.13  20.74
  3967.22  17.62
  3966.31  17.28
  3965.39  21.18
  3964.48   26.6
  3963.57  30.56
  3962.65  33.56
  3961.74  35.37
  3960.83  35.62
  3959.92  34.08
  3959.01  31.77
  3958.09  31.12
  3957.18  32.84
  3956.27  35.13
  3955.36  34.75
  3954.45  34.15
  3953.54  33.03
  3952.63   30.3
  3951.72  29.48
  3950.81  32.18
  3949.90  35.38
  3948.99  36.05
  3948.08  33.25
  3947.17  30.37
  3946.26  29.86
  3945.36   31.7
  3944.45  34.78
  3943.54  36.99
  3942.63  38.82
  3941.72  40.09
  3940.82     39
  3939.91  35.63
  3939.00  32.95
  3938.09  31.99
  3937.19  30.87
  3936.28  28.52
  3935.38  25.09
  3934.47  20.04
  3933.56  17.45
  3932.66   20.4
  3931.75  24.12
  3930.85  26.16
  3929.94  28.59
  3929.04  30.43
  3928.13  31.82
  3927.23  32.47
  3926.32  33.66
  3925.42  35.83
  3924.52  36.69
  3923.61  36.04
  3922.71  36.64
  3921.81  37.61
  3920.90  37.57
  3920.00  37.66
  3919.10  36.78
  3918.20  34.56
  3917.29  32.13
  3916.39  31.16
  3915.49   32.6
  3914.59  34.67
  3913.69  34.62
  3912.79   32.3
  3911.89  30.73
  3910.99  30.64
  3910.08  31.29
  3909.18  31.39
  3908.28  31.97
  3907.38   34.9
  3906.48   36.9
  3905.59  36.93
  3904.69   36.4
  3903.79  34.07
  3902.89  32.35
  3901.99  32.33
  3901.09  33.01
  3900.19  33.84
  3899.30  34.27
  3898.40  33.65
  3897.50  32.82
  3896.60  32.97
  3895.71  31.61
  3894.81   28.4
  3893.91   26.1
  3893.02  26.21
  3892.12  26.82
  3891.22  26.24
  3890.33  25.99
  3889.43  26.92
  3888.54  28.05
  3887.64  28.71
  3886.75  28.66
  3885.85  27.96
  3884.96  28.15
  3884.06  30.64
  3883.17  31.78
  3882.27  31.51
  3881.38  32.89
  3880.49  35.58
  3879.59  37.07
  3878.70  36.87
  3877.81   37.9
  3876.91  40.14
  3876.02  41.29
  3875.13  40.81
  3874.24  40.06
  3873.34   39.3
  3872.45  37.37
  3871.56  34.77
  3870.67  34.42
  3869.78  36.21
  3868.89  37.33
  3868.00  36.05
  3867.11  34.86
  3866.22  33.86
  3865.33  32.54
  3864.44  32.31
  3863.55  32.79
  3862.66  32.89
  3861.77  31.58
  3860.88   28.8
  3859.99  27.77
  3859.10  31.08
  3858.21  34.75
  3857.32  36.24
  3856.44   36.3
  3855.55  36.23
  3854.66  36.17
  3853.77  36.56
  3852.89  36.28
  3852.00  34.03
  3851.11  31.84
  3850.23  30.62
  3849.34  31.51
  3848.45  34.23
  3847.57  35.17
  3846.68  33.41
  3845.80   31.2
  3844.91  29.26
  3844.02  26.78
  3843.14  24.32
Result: 7.4 angstrom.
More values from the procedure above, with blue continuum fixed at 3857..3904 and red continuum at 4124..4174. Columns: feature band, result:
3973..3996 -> 2.1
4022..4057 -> -3.2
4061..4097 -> -0.7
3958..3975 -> 3.1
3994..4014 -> -2.1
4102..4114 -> 3.2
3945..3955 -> 0.6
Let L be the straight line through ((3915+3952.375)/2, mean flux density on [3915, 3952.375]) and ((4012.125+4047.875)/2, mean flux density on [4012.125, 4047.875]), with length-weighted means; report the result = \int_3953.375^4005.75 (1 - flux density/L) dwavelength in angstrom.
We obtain 5.2 angstrom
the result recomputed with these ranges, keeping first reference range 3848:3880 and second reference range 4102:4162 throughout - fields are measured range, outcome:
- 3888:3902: 2.1 angstrom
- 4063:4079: -1.9 angstrom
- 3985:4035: -4.8 angstrom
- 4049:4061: -1.5 angstrom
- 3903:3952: 3.9 angstrom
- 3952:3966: 1.5 angstrom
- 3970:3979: 1.0 angstrom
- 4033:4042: -1.0 angstrom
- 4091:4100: 1.1 angstrom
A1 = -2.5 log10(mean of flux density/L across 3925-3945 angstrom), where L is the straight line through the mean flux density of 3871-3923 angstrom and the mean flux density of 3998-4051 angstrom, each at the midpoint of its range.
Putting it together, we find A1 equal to 0.15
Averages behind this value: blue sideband 33.2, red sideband 40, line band 30.7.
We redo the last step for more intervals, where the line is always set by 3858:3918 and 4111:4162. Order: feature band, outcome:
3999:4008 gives -0.13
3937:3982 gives 0.12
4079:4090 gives 0.04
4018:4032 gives -0.10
